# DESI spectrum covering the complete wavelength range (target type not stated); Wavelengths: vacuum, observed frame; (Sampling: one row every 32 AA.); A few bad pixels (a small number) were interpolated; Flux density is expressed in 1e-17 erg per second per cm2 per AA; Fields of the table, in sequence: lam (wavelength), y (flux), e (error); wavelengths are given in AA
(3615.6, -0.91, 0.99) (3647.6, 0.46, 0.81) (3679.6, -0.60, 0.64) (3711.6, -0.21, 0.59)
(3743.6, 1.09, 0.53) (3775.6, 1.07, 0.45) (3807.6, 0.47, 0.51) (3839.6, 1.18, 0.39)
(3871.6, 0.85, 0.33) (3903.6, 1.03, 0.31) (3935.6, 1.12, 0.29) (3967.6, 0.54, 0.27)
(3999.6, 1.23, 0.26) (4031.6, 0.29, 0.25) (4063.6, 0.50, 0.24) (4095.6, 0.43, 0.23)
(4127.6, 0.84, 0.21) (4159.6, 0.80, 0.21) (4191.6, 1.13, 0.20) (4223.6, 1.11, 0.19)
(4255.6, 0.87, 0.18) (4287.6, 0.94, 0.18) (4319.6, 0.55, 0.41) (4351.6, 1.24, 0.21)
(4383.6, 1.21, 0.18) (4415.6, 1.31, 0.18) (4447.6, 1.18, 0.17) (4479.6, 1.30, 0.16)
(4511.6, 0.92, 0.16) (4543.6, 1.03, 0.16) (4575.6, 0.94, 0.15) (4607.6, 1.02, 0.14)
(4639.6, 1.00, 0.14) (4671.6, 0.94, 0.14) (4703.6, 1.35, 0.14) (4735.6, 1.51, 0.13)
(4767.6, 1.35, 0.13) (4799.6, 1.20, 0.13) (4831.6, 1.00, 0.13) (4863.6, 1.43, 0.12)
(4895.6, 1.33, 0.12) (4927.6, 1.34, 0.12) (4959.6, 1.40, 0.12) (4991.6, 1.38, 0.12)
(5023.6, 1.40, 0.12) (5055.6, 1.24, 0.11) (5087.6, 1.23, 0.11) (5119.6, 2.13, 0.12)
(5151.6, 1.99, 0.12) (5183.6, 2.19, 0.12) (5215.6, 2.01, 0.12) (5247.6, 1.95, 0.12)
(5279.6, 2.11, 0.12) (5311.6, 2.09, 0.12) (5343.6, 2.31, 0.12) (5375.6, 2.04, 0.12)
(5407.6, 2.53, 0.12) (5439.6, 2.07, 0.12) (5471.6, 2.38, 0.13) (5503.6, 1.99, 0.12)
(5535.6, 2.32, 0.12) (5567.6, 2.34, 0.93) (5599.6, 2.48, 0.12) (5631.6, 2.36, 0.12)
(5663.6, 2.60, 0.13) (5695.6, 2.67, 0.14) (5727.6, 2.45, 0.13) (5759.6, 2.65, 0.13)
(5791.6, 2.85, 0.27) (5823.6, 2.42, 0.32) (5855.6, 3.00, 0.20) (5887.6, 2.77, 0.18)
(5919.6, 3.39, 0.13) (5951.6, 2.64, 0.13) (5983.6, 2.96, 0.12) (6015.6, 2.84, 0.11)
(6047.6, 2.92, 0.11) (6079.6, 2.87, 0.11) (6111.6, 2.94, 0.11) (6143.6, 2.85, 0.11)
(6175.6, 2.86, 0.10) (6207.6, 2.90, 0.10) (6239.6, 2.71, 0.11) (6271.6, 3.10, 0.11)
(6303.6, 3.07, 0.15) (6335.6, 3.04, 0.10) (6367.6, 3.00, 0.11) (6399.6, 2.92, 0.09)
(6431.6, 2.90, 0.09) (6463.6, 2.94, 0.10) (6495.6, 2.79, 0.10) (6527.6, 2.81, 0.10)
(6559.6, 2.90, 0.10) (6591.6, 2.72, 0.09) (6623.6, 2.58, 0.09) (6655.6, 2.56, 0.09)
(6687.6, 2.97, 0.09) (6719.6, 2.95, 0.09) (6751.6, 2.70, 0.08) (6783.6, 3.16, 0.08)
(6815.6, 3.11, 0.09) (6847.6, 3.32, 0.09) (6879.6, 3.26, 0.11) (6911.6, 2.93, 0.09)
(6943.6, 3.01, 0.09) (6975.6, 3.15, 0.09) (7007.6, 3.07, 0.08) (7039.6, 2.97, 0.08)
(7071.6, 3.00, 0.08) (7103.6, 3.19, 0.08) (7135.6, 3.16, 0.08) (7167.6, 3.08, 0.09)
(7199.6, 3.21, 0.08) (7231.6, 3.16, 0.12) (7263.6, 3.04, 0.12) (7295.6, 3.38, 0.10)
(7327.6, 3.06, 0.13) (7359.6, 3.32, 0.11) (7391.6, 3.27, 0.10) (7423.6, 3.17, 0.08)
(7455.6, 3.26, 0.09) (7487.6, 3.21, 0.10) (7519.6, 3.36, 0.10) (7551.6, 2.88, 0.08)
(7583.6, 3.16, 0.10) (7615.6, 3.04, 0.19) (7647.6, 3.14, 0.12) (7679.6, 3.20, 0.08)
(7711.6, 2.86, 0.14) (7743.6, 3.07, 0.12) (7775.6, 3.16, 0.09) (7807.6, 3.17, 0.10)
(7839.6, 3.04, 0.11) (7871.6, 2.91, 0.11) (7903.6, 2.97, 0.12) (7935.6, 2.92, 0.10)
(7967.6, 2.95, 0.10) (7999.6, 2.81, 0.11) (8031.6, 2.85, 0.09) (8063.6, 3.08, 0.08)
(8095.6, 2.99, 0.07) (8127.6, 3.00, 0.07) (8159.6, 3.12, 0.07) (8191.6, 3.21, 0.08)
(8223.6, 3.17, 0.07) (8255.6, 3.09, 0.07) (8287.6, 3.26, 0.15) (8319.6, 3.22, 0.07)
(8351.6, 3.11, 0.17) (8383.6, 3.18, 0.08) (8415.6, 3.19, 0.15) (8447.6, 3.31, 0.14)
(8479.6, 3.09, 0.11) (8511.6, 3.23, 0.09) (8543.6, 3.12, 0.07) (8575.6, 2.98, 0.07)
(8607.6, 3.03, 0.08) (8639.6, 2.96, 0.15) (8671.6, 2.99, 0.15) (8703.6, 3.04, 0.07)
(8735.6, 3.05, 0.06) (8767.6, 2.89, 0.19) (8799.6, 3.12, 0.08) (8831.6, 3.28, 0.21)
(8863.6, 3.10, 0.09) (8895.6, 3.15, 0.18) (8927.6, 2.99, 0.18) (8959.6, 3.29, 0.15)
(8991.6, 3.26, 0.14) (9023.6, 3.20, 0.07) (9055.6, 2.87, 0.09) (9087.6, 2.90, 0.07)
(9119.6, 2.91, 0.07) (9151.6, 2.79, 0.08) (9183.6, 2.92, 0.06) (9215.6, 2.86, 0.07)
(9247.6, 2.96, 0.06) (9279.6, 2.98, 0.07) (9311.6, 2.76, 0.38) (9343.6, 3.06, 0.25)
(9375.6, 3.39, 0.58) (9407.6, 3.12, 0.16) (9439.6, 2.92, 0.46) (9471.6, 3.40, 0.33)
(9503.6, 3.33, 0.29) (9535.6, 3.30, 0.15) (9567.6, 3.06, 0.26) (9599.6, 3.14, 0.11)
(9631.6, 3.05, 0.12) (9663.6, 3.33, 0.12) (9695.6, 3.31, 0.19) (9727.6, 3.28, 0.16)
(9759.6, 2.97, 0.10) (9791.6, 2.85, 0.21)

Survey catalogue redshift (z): 0.281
